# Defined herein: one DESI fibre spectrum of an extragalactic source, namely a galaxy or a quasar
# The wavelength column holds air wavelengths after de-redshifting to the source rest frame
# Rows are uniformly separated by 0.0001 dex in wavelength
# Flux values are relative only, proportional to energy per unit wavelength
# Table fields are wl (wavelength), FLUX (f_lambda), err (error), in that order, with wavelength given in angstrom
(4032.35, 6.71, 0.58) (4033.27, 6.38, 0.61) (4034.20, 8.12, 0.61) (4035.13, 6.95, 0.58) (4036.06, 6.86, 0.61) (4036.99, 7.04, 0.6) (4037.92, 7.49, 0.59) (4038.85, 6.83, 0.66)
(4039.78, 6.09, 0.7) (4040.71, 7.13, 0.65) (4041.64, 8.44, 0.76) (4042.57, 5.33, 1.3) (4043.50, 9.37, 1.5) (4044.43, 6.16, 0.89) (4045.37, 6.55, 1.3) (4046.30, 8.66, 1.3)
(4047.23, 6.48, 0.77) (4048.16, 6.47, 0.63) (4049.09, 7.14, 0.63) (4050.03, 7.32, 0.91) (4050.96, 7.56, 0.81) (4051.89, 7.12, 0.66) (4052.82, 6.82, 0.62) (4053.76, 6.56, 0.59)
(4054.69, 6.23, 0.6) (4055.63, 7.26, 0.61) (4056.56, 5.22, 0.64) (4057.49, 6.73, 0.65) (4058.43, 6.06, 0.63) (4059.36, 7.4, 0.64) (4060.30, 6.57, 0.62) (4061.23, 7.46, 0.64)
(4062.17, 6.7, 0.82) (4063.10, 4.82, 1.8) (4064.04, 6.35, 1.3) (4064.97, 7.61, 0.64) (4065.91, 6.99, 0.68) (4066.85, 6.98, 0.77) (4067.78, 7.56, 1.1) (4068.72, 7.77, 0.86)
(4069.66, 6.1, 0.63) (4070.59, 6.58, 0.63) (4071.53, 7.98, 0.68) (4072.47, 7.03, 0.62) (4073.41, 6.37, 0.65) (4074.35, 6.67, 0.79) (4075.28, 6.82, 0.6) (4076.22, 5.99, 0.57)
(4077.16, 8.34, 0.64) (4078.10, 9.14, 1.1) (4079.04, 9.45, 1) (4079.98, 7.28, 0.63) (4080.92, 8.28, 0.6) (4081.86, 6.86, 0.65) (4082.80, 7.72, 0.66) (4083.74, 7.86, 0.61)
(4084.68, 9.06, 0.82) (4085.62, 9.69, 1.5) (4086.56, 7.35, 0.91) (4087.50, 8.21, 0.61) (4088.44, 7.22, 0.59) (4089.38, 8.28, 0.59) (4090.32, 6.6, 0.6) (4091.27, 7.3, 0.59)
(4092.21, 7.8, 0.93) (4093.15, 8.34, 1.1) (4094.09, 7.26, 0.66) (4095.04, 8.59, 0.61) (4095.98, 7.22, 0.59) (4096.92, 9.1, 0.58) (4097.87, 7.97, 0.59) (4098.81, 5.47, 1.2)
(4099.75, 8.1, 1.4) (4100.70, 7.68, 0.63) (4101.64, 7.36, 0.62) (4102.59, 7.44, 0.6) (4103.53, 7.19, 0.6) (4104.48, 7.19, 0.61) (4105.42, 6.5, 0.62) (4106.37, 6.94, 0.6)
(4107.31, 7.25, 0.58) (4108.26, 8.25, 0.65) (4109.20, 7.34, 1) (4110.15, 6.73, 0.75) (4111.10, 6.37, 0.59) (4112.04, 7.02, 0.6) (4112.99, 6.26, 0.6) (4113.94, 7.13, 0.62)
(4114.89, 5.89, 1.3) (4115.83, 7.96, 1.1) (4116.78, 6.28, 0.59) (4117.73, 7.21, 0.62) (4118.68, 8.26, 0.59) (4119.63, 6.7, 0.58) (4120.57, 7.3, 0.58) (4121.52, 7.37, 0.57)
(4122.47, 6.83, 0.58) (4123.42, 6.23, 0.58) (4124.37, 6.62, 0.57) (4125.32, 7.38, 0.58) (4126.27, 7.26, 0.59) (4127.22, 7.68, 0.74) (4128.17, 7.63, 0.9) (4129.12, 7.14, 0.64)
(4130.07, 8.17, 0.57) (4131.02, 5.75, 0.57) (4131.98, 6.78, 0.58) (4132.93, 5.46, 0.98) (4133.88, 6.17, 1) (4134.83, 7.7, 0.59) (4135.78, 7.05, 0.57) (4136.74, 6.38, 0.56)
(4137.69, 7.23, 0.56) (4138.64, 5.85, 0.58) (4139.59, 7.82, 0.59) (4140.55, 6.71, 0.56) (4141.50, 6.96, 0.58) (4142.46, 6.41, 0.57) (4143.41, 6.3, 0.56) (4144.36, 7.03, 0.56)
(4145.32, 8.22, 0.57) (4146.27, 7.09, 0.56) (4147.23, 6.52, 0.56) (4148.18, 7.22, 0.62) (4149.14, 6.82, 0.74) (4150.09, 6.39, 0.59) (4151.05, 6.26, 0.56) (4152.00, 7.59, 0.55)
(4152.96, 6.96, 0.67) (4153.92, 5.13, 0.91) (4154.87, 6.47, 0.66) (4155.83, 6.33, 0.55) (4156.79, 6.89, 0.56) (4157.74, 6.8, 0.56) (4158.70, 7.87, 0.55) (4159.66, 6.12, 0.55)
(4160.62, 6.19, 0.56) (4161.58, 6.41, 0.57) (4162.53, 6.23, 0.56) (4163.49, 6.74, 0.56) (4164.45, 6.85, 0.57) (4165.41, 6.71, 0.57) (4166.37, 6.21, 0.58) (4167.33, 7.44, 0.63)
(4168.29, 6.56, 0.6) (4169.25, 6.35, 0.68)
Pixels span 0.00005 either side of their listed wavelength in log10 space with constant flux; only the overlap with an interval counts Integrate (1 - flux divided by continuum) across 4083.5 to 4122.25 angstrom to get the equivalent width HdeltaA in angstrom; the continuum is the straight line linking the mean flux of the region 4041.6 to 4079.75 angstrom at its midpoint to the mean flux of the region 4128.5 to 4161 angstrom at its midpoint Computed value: -3.1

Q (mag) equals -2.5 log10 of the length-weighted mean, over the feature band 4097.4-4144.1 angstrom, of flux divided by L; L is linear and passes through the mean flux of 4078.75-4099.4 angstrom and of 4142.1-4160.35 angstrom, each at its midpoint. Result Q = 0.04 mag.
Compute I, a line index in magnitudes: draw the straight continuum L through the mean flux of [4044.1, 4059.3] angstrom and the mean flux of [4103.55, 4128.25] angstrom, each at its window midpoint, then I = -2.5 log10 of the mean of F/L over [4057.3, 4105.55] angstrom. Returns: -0.07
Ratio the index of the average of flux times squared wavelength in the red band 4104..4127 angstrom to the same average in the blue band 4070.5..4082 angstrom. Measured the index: 0.96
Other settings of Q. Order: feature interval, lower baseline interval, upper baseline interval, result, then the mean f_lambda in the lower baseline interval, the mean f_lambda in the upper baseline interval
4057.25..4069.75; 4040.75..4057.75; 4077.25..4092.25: 0.09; 6.98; 8.02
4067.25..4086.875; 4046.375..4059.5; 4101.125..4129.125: -0.11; 6.78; 7.09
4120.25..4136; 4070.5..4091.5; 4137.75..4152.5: 0.02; 7.68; 6.89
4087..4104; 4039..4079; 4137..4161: -0.11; 6.98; 6.77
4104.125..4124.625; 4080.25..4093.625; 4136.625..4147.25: 0.06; 7.89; 6.91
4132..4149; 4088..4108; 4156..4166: 0.02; 7.47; 6.66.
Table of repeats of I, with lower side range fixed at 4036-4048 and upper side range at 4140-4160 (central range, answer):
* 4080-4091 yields -0.134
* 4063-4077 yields 0.025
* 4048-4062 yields 0.041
